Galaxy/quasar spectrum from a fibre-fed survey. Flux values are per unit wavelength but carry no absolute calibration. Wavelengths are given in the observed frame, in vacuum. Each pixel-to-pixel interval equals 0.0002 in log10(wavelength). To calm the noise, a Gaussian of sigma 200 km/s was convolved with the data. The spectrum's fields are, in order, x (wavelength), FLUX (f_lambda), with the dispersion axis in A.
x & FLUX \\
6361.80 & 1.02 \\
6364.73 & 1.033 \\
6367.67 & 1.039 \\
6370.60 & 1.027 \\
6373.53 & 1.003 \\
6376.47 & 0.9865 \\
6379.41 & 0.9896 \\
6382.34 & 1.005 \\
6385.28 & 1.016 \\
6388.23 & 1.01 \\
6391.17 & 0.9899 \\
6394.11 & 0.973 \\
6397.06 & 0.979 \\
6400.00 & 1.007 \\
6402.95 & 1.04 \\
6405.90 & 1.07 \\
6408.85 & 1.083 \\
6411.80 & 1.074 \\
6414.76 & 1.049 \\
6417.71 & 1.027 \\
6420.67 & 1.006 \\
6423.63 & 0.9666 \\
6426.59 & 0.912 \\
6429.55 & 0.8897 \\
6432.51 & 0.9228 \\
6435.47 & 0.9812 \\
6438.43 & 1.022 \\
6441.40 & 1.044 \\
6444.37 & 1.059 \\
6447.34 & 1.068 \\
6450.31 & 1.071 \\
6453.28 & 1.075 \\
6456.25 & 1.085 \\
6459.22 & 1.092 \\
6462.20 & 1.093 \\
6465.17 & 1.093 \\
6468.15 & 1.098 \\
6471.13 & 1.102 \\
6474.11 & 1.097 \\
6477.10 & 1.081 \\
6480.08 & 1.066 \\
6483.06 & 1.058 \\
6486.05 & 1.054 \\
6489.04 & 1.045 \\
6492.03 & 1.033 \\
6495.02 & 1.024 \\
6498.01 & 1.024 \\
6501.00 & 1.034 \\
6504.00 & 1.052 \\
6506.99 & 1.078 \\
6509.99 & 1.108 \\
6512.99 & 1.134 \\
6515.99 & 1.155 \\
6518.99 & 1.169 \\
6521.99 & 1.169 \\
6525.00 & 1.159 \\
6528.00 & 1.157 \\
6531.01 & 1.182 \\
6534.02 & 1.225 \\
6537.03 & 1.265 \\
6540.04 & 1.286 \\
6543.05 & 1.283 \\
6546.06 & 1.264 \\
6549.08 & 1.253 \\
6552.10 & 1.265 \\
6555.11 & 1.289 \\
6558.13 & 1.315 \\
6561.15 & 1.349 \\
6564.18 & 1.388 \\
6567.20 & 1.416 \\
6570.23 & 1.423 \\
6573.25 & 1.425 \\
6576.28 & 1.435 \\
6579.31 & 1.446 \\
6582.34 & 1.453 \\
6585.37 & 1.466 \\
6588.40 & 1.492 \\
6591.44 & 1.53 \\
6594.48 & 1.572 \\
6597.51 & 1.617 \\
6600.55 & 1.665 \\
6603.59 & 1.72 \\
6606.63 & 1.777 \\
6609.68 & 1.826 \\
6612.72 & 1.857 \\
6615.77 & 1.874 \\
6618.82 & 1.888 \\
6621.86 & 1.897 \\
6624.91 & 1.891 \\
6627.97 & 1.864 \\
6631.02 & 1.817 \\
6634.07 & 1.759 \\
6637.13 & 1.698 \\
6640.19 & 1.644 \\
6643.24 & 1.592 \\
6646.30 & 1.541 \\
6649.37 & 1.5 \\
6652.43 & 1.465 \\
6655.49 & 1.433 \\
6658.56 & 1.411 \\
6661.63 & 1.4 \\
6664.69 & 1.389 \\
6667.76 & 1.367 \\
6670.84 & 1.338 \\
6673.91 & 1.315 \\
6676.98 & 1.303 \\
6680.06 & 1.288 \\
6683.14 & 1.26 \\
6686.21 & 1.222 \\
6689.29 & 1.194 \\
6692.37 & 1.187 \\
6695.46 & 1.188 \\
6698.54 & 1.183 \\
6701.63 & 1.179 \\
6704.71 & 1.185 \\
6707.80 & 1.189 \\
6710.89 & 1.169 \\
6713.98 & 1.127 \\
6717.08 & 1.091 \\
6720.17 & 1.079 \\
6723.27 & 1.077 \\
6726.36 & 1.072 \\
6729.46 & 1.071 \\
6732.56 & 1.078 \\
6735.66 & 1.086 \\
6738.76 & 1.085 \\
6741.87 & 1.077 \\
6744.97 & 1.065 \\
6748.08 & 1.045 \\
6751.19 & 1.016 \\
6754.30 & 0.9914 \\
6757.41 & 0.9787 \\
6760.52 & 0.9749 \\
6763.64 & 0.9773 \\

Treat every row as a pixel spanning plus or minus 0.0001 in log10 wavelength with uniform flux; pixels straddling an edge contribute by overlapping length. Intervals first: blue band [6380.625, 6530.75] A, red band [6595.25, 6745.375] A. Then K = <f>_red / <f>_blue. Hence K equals 1.3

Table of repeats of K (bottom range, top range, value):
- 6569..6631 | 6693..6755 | 0.67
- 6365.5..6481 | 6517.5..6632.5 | 1.44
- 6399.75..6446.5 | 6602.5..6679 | 1.60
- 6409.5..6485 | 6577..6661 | 1.58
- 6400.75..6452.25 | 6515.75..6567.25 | 1.23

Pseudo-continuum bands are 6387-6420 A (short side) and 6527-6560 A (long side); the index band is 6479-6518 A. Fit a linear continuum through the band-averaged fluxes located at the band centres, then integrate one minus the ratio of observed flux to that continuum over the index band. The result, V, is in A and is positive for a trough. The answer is 3.8 A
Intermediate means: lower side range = 1.03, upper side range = 1.26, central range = 1.07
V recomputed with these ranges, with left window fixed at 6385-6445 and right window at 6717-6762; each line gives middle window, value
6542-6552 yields -2.36 A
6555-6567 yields -3.79 A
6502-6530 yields -3.05 A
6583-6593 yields -4.50 A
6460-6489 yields -1.93 A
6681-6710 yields -4.29 A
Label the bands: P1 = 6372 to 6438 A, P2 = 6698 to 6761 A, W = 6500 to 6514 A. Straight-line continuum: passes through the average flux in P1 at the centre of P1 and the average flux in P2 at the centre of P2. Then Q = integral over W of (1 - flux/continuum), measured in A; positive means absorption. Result -0.7 A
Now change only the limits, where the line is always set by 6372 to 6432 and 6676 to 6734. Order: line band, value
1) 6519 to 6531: -1.09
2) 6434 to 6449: -0.17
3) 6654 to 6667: -3.03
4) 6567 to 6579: -3.67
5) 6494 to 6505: 0.22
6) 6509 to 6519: -0.72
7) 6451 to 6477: -1.38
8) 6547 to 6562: -2.86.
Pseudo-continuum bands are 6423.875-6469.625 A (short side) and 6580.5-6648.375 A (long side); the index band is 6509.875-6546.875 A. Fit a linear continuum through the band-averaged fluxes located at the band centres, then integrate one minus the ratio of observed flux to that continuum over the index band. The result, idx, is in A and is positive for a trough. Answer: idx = 4.32 A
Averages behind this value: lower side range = 1.03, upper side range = 1.7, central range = 1.2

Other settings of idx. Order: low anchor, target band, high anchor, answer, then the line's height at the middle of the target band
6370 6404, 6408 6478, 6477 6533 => 0.4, 1.05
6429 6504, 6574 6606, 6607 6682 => -2.5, 1.43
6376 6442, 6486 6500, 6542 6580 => 1.9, 1.19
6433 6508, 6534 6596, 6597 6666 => 2.0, 1.42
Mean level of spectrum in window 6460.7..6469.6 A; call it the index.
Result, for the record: 1.09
